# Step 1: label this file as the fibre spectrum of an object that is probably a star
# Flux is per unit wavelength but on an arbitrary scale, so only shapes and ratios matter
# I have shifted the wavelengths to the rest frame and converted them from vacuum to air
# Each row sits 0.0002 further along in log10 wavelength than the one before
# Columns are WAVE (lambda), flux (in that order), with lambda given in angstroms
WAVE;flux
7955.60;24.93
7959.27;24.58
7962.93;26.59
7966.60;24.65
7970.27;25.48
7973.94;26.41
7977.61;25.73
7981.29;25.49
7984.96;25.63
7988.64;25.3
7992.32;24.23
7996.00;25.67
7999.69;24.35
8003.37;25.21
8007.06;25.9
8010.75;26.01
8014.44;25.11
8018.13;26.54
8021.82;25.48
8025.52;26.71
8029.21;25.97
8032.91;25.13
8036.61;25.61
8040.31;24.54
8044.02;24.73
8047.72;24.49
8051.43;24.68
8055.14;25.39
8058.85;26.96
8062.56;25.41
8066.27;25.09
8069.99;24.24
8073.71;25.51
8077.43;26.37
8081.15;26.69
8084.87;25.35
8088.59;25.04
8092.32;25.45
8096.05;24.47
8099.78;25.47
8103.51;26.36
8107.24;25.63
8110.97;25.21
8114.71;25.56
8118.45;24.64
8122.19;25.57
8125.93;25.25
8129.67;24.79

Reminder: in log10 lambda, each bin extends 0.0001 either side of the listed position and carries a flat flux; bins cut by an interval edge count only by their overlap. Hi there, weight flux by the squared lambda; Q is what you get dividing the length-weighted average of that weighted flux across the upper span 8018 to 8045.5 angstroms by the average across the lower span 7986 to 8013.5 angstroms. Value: 1.02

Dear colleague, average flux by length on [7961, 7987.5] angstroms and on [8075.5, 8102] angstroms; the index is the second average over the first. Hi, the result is 1.0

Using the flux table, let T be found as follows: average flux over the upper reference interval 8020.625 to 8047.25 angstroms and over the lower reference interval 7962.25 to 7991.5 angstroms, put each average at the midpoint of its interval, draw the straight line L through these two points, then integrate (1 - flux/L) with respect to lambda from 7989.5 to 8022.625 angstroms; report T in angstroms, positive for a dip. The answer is 0.1 angstroms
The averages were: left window 25.6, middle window 25.4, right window 25.4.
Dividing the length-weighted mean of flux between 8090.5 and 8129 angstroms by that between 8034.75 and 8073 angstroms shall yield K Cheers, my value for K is 1.0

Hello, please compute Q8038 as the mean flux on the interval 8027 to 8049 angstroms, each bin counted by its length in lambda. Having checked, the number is 25.1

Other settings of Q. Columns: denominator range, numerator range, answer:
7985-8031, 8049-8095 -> 1.01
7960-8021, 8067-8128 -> 1.02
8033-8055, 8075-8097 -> 1.04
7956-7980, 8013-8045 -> 1.02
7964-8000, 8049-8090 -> 1.03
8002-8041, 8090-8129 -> 1.01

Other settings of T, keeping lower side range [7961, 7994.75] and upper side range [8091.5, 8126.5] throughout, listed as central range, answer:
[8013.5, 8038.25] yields -0.4 angstroms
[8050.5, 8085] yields -0.3 angstroms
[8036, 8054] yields 0.5 angstroms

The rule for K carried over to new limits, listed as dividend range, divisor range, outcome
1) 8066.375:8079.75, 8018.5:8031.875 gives 0.97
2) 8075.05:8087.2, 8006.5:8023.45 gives 1.01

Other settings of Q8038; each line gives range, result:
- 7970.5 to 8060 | 25.5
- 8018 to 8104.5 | 25.5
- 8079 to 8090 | 25.8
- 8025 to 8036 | 25.8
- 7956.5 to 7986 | 25.6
